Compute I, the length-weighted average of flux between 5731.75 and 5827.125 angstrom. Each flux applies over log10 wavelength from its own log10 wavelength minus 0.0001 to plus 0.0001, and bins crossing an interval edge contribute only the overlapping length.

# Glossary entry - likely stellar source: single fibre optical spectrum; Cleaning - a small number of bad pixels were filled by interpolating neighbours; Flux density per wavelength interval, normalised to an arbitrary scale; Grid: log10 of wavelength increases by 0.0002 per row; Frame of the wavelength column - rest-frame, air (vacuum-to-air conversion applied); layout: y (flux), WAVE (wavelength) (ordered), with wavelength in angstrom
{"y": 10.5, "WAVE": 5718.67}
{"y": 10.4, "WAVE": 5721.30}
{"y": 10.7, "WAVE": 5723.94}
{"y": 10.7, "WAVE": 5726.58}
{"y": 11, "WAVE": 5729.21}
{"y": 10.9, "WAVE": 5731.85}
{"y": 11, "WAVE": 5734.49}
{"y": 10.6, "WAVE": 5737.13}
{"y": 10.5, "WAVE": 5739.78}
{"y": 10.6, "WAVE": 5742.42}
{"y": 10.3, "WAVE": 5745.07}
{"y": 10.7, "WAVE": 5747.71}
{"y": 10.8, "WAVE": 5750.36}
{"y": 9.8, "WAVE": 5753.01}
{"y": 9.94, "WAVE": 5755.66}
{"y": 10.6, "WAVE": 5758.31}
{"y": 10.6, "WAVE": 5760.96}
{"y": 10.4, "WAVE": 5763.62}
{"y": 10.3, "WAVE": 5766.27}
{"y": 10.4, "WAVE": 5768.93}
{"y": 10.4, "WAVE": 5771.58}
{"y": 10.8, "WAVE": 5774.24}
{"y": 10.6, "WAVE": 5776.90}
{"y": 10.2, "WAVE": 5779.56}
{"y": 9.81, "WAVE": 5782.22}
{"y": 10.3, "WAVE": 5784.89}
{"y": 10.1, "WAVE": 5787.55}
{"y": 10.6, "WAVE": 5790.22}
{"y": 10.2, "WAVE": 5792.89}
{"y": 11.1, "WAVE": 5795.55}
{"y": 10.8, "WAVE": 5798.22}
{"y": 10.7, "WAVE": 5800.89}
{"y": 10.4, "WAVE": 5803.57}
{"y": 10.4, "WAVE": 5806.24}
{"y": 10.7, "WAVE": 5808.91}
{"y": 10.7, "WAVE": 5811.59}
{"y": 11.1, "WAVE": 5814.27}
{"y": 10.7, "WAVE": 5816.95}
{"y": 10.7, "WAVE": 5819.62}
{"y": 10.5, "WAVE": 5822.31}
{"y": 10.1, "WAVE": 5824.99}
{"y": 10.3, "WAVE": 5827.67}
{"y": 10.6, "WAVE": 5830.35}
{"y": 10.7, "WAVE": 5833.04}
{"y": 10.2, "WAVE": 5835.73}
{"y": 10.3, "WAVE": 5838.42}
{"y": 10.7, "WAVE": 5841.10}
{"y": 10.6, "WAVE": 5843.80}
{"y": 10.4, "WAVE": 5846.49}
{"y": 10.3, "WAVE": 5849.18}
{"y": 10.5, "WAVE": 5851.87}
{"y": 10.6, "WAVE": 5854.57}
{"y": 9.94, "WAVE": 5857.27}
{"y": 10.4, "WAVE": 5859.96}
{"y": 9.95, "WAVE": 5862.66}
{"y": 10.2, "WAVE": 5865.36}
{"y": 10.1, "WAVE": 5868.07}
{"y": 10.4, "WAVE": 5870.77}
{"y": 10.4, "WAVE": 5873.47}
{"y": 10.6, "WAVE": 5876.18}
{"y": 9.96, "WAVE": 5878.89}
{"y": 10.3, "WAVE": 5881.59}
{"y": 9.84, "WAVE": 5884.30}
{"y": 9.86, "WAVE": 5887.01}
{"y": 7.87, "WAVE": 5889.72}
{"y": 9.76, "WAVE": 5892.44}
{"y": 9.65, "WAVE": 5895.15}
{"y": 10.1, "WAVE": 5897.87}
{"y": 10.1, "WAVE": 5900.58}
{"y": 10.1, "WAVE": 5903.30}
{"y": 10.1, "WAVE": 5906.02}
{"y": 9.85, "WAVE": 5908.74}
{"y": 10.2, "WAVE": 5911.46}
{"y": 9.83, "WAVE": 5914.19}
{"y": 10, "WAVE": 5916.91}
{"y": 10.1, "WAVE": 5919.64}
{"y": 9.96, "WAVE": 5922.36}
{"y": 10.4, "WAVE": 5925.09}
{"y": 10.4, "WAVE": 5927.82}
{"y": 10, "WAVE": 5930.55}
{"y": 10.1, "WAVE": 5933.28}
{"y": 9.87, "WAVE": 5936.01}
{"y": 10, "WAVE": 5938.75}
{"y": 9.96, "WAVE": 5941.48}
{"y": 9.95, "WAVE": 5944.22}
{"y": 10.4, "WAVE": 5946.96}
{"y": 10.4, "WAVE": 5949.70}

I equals 10.5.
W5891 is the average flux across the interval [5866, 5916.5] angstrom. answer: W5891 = 9.95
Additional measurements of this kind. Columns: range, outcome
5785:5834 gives 10.6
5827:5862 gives 10.4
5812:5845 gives 10.5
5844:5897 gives 10.1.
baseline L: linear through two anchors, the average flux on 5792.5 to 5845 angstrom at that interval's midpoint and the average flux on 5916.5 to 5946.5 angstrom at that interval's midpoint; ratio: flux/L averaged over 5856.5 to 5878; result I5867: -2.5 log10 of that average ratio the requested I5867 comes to 0.01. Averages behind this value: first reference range 10.6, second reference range 10.1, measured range 10.3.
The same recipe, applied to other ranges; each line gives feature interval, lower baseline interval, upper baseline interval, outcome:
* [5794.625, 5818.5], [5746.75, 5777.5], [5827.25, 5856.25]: -0.028 mag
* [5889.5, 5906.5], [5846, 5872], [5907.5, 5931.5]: 0.042 mag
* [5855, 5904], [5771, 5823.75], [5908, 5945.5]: 0.026 mag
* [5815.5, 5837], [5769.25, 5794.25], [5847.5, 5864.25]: -0.018 mag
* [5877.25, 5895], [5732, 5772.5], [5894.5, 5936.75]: 0.057 mag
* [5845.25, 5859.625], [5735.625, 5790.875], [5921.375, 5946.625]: -0.013 mag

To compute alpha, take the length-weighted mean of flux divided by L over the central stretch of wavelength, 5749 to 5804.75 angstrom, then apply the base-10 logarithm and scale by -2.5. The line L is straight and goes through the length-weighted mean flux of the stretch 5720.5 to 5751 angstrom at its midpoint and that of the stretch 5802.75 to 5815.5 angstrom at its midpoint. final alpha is 0.03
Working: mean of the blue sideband 10.7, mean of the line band 10.4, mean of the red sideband 10.7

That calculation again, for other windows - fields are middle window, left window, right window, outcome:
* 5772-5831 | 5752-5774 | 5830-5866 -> -0.02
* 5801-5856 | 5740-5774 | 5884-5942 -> -0.04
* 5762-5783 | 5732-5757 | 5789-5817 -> 0.02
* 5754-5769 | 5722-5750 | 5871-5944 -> 0.02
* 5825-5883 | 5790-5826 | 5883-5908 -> -0.02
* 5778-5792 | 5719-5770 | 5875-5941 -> 0.02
